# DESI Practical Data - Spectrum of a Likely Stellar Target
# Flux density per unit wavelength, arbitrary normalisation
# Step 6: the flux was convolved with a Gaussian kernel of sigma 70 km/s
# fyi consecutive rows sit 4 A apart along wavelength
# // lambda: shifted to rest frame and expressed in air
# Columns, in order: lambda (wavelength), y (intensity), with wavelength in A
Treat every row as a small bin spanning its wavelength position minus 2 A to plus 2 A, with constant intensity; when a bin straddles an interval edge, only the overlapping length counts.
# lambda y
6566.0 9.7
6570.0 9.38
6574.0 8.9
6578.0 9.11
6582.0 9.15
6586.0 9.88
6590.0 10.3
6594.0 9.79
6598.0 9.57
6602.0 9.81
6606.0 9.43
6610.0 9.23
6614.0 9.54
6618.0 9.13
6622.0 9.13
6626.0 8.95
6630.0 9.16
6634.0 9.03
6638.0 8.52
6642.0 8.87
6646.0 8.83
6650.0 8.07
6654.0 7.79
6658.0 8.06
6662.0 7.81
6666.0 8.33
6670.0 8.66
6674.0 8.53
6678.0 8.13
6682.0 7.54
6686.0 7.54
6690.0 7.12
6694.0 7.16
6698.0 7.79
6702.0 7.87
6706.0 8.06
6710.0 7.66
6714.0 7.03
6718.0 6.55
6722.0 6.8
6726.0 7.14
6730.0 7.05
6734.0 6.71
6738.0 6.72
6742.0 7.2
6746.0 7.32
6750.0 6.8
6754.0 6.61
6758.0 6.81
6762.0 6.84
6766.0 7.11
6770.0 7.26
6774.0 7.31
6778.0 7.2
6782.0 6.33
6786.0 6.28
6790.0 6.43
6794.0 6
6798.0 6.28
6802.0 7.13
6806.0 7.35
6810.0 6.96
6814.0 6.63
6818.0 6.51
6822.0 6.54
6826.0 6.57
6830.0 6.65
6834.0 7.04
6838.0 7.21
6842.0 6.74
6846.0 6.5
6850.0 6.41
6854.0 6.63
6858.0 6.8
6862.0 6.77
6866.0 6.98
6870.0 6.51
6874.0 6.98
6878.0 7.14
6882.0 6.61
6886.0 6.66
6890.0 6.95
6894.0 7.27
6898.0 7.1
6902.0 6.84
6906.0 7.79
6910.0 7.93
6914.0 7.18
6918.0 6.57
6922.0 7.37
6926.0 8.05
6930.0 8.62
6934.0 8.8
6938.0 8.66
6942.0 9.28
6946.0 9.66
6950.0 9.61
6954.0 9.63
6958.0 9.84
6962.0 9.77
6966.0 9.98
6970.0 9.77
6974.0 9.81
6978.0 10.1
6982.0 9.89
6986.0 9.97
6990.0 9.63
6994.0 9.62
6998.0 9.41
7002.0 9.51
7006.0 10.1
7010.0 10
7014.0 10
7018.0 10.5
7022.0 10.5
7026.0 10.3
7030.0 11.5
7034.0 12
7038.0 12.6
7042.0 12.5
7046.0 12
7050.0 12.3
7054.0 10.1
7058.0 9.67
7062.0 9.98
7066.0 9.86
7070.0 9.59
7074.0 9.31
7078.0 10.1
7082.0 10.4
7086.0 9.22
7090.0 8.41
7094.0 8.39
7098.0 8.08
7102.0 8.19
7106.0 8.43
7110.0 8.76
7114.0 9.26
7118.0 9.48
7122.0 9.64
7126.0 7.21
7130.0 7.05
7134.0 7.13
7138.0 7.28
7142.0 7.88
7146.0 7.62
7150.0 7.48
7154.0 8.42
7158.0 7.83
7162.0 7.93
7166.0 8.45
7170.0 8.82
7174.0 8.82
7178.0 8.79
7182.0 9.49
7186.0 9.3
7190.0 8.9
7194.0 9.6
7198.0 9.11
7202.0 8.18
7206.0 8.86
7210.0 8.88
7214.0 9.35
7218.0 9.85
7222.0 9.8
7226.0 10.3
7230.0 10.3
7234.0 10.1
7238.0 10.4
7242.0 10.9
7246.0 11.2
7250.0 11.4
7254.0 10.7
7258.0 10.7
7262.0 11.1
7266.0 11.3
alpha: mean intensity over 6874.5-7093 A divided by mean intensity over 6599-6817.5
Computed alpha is 1.2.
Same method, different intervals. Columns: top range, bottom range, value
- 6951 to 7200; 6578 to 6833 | 1.22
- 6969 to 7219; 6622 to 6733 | 1.18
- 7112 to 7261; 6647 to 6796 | 1.25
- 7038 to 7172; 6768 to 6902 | 1.33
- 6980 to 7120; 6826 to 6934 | 1.41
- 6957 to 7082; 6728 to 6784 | 1.49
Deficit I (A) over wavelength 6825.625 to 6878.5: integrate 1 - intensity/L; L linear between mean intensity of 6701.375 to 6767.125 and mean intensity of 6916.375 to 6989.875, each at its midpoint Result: 9.3 A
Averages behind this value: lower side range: 7.06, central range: 6.78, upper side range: 9.21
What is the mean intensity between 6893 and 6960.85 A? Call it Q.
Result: 8.28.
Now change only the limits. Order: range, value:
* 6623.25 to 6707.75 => 8.19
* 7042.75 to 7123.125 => 9.6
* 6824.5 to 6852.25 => 6.73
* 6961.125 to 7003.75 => 9.77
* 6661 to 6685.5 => 8.14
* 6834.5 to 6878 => 6.78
